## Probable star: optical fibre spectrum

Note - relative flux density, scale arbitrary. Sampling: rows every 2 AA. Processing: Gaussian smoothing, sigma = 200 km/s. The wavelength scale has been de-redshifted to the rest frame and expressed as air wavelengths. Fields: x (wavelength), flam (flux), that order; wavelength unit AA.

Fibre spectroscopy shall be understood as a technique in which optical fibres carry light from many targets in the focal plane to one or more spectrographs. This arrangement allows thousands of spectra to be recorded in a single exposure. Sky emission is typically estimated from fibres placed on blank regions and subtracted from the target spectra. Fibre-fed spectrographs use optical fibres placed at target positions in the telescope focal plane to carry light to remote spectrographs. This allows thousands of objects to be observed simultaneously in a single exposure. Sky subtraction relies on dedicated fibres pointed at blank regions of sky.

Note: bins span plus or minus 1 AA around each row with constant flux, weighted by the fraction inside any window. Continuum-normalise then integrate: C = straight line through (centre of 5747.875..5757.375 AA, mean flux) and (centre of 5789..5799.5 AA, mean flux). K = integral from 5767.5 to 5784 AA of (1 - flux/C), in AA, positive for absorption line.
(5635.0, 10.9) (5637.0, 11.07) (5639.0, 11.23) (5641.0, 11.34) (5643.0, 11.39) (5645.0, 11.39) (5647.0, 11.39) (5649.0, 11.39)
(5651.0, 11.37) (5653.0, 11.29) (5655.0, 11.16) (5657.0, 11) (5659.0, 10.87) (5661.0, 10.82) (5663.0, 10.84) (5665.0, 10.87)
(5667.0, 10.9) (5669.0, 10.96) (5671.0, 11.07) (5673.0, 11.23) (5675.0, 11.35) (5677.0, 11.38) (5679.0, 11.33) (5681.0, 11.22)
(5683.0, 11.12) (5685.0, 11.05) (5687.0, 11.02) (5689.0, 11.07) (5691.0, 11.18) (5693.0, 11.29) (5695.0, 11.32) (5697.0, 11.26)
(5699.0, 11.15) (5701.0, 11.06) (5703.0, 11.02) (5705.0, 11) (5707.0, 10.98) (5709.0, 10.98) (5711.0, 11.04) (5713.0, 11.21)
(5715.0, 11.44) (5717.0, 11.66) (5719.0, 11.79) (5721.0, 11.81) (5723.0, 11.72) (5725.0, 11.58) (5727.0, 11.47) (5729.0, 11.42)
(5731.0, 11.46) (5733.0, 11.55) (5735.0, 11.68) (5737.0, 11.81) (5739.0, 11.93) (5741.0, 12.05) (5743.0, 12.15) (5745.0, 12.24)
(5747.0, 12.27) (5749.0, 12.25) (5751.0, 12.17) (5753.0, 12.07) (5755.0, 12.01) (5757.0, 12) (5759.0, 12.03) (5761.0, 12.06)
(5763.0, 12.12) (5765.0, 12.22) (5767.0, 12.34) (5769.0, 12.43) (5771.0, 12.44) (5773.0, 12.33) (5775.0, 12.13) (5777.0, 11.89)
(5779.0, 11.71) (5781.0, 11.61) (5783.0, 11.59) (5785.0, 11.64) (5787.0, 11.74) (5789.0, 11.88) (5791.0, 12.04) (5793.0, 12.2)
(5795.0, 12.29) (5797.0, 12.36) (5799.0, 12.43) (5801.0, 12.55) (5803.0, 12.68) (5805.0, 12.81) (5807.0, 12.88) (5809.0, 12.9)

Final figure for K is 0.2 AA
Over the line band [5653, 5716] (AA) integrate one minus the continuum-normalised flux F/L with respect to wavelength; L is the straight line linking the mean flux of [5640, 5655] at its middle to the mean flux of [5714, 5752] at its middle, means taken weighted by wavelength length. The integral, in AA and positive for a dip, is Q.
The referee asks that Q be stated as 2.4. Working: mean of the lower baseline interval 11.4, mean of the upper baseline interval 11.8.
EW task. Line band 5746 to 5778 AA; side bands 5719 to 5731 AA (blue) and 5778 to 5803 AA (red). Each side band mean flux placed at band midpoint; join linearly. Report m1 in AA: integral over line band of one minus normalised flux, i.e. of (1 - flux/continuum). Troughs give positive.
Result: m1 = -0.89 AA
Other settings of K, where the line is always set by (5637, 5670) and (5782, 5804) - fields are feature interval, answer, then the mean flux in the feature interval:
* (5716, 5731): 0.0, 11.6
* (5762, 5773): -0.3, 12.3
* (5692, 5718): 0.7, 11.2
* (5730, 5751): -0.3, 12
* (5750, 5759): -0.2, 12.1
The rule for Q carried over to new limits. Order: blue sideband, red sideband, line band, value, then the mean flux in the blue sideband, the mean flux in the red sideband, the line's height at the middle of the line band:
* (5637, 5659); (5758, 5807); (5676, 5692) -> 0.5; 11.3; 12.2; 11.5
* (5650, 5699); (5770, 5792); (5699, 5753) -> -0.5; 11.1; 11.9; 11.5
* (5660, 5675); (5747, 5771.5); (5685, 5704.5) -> 0.3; 11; 12.2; 11.3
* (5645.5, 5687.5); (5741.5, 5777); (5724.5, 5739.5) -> 0.3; 11.1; 12.2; 11.9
